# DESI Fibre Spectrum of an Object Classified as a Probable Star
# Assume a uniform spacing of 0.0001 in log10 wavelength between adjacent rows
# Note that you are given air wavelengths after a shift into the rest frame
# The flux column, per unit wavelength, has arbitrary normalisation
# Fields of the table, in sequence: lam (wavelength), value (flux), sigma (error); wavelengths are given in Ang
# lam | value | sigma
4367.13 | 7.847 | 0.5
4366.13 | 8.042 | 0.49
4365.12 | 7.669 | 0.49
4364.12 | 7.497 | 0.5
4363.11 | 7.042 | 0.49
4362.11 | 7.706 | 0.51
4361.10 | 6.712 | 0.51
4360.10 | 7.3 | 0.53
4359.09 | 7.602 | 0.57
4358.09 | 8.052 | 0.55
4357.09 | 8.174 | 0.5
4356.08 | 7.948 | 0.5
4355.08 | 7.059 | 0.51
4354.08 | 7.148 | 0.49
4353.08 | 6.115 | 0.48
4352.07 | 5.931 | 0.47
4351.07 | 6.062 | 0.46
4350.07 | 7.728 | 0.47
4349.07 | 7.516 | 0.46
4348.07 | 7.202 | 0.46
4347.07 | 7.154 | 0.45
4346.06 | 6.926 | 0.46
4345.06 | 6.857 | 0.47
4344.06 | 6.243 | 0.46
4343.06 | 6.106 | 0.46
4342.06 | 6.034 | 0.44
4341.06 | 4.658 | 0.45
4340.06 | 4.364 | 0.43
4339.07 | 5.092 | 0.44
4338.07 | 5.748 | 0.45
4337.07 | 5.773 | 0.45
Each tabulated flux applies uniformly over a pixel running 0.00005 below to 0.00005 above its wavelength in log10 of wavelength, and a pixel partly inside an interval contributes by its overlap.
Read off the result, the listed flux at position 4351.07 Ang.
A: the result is 6.062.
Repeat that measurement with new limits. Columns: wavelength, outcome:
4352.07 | 5.931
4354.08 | 7.148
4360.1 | 7.3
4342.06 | 6.034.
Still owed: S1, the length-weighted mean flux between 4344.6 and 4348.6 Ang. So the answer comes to 7.03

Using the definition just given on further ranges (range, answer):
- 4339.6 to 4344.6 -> 5.5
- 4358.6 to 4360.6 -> 7.43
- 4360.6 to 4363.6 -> 7.16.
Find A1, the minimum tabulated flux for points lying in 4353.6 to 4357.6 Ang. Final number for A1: 7.059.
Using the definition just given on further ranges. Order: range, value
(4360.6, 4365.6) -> 6.712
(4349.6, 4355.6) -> 5.931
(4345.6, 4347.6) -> 6.926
